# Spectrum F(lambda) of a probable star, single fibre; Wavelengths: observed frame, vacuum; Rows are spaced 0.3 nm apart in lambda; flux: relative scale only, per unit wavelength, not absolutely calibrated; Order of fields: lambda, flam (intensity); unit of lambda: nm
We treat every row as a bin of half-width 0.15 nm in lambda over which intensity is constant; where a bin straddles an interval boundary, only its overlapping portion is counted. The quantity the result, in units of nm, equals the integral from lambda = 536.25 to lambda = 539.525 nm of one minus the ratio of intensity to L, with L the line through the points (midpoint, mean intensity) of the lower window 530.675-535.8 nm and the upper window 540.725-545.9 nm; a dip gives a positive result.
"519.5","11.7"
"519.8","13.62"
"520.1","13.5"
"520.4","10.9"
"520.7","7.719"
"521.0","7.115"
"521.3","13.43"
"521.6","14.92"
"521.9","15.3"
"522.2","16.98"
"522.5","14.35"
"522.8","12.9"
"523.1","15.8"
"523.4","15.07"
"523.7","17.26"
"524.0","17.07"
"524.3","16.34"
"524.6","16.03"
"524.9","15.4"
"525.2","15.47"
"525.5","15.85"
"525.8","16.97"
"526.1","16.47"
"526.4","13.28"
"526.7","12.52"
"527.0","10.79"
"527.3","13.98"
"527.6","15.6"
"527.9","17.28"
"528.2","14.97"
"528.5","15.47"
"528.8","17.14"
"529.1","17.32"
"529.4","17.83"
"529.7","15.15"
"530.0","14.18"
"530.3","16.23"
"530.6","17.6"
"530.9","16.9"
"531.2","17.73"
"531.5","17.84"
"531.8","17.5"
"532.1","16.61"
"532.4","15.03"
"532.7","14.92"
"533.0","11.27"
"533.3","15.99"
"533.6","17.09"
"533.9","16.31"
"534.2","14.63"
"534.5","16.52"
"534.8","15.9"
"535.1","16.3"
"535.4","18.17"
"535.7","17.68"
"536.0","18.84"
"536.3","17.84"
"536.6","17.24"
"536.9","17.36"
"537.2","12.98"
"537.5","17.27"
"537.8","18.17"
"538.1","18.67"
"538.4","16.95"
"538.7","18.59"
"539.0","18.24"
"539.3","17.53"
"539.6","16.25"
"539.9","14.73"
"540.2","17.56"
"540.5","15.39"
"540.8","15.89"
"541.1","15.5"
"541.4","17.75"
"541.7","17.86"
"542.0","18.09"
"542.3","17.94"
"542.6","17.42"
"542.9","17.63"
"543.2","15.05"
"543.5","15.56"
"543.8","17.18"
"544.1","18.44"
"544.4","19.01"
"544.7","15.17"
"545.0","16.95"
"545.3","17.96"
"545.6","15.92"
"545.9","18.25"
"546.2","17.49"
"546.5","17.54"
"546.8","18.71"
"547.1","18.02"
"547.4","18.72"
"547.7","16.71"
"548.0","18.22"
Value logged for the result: -0.13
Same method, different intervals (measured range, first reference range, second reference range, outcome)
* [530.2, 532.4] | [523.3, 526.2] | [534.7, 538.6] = -0.041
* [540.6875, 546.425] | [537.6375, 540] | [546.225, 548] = 0.195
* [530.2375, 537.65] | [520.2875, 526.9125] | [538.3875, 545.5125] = -0.281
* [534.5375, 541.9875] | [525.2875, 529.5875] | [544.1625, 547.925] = -0.173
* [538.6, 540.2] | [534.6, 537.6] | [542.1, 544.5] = 0.002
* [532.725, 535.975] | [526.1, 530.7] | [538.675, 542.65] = 0.016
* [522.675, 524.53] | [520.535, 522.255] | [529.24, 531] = -0.341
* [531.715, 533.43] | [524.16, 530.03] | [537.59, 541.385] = 0.105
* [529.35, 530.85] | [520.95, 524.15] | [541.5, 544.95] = -0.044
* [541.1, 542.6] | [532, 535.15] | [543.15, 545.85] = -0.095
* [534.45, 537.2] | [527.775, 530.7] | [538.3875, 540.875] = -0.081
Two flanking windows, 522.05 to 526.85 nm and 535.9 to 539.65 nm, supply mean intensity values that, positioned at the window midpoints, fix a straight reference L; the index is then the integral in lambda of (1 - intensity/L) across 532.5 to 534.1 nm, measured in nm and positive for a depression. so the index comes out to 0.158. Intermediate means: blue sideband 15.5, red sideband 17.4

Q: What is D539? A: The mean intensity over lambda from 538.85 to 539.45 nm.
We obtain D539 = 17.9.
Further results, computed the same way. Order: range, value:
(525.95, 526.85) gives 14.1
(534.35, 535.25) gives 16.2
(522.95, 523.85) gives 16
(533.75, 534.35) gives 15.5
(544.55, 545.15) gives 16.1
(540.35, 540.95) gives 15.6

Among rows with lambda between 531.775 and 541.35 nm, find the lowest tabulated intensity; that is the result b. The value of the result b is 11.27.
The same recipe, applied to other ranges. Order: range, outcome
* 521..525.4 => 7.115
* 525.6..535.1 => 10.79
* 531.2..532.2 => 16.61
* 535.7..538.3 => 12.98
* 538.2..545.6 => 14.73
